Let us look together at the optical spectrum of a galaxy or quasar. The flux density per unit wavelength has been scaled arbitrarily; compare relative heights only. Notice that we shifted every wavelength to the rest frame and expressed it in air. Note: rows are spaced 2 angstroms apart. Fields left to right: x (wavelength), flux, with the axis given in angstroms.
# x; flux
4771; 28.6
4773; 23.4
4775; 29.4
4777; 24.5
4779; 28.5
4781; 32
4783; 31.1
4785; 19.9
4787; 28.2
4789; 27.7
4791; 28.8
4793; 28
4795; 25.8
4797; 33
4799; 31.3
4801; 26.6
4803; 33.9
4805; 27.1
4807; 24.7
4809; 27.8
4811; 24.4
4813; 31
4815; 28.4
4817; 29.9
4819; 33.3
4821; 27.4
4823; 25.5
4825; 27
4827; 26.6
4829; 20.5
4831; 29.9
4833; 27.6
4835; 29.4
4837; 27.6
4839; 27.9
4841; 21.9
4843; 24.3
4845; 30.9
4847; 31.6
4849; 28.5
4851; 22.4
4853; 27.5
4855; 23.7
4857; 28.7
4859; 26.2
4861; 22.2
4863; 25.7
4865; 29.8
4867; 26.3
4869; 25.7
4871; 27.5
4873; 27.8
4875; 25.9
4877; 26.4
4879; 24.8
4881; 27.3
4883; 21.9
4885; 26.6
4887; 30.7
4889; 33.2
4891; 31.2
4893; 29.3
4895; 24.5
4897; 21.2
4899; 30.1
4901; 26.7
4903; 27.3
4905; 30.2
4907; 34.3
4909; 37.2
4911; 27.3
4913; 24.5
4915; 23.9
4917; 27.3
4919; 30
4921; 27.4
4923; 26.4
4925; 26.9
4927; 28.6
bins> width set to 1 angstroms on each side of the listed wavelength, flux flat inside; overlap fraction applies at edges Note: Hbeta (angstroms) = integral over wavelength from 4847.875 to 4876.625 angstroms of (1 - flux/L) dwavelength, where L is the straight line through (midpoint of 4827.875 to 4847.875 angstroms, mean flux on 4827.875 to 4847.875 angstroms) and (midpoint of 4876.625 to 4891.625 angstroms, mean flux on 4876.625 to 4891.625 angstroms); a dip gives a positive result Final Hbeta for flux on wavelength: 1.2 angstroms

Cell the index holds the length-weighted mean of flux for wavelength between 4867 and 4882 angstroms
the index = 26.5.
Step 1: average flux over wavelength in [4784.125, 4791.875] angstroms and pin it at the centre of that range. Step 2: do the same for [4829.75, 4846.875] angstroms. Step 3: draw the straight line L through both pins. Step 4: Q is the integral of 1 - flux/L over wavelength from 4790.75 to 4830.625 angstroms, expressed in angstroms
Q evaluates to -1.9 angstroms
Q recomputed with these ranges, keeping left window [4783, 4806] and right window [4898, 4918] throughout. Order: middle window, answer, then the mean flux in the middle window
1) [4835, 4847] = 0.6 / 27.2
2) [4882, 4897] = 0.6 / 27.7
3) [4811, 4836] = 0.5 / 27.9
